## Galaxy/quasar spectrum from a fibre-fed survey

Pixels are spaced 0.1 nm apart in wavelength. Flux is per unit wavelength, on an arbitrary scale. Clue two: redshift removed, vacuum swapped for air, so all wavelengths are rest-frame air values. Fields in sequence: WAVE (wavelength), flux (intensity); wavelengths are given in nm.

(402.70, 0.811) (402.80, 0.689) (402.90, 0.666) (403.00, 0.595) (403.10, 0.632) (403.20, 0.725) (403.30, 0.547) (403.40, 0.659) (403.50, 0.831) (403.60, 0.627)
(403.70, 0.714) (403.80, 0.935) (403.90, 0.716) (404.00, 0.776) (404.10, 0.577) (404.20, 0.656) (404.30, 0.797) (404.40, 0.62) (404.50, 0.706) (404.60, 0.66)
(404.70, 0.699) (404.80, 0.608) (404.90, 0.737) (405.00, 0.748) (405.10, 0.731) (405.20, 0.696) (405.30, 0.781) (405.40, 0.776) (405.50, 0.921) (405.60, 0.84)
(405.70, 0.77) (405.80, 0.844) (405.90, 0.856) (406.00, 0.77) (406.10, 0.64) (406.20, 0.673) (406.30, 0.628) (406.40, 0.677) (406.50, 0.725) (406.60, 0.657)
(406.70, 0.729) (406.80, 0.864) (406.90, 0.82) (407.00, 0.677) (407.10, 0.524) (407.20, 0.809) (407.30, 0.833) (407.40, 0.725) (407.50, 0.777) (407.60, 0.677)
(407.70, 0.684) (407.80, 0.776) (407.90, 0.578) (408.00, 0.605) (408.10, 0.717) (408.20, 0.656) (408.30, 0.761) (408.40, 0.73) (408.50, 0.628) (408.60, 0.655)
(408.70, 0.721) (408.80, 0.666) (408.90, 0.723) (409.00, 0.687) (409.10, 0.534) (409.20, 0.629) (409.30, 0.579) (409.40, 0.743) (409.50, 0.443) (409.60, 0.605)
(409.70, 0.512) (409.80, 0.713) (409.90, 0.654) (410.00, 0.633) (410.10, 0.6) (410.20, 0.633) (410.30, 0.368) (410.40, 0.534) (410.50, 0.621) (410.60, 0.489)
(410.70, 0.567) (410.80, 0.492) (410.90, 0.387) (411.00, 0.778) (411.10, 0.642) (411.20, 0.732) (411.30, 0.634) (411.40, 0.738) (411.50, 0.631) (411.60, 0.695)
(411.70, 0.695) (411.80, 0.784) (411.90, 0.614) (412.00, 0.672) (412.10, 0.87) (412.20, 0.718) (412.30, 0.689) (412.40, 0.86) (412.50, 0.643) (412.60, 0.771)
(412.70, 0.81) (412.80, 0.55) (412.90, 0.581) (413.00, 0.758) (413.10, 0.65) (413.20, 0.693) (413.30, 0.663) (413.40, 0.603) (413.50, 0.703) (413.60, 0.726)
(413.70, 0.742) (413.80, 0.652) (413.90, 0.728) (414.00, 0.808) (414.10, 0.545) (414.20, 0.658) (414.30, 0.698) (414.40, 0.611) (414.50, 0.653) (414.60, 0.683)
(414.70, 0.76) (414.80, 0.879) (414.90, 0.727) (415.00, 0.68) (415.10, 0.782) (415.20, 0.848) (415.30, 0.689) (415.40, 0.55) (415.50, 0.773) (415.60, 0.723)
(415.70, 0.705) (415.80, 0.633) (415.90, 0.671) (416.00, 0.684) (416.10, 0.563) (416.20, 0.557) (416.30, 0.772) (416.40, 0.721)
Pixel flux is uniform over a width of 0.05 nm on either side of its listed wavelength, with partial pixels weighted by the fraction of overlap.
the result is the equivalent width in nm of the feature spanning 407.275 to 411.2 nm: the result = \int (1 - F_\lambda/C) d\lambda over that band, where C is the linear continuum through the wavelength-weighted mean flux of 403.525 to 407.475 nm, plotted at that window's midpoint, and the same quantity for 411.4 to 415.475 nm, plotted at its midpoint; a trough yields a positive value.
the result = 0.46 nm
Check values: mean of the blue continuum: 0.733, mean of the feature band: 0.635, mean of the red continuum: 0.703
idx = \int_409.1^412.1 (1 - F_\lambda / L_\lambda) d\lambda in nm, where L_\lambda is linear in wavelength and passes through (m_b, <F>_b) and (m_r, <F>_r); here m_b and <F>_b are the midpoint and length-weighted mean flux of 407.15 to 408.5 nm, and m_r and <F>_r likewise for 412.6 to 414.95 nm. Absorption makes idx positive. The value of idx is 0.37 nm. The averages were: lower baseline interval 0.714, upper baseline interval 0.692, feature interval 0.617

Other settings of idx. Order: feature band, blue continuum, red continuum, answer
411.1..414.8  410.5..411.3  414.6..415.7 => -0.22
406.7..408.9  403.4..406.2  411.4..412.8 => 0.07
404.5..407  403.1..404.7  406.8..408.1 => -0.12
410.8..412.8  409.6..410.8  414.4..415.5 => -0.23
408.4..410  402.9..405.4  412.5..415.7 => 0.15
